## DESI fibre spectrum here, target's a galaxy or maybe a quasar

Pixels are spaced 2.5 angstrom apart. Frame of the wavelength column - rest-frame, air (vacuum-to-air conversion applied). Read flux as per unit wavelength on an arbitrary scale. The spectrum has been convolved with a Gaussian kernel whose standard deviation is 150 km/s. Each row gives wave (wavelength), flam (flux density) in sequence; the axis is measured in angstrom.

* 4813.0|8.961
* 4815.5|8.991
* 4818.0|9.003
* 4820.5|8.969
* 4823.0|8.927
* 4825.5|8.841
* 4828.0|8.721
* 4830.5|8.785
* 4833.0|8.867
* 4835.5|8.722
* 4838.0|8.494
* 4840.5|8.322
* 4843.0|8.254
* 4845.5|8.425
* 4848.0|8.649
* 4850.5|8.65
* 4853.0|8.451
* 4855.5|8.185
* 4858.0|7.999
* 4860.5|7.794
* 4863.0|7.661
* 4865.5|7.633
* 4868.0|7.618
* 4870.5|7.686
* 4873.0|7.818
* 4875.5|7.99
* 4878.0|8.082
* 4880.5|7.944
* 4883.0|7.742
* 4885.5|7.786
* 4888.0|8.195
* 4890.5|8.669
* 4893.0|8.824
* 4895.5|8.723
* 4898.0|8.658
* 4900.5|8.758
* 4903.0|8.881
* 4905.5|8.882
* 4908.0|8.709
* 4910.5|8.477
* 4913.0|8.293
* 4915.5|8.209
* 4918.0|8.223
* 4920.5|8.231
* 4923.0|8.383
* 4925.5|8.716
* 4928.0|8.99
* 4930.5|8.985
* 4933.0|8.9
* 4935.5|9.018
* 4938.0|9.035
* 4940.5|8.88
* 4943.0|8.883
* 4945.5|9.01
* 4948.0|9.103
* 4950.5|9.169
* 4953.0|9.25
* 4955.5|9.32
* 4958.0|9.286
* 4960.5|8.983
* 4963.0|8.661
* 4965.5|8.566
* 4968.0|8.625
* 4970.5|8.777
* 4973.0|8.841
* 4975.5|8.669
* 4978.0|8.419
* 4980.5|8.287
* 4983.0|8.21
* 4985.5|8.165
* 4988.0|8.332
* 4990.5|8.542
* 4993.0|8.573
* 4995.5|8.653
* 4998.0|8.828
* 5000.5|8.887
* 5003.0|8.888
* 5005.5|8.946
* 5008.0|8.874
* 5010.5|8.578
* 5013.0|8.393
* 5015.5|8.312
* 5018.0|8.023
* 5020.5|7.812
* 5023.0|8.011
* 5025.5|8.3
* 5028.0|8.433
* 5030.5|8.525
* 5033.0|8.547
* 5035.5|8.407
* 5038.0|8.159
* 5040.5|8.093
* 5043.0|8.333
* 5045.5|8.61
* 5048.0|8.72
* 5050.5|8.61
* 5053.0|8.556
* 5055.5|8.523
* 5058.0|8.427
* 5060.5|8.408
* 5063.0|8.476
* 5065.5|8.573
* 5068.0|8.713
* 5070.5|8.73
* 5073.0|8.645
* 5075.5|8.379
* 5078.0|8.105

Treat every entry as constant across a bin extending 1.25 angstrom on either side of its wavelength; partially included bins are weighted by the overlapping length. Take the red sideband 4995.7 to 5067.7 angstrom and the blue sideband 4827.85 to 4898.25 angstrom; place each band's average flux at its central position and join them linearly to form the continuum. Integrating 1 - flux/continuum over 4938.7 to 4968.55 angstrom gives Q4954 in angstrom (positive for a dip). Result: -2.21 angstrom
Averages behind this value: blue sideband 8.24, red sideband 8.48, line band 8.99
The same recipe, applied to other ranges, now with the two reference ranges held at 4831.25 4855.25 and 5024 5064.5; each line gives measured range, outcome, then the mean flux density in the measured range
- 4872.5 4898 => 0.9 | 8.21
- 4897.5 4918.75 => -0.2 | 8.57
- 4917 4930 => -0.1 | 8.54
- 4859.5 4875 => 1.5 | 7.71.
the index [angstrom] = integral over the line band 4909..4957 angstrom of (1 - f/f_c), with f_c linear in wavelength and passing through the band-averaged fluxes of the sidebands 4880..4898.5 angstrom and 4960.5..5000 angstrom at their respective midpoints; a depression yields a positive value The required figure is -2.04 angstrom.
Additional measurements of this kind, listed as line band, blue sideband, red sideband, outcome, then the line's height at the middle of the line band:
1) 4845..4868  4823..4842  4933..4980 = 1.60 angstrom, 8.73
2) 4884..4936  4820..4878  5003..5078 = -1.43 angstrom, 8.36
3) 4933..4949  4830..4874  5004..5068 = -1.27 angstrom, 8.32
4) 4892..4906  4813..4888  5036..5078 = -0.71 angstrom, 8.36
